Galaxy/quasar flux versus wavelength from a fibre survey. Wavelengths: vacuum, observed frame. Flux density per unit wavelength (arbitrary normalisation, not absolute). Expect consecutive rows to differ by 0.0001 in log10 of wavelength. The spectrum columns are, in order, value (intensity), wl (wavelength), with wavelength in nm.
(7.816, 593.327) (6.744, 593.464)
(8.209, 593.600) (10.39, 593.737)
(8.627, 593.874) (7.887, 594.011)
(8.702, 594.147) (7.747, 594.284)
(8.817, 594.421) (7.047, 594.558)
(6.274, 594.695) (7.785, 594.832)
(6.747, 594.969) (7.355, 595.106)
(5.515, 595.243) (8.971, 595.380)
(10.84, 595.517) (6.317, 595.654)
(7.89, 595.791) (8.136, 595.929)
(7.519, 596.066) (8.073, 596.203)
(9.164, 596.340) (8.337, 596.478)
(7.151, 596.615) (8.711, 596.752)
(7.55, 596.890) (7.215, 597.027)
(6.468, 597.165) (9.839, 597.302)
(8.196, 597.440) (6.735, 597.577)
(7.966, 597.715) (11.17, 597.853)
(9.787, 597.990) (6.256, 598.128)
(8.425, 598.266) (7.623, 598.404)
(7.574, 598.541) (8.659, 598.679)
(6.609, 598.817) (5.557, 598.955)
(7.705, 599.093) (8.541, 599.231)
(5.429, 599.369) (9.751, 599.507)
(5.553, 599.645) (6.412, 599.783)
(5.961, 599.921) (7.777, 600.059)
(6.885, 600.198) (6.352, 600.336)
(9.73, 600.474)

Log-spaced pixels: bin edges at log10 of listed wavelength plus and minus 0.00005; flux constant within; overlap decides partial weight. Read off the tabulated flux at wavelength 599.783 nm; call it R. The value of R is 6.412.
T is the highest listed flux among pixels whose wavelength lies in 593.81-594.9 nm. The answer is 8.817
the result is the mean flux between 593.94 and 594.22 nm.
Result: 8.3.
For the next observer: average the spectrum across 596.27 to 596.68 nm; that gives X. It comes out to 8.23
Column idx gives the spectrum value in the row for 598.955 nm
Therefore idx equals 5.557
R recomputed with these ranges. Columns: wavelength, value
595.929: 8.136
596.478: 8.337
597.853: 11.17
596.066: 7.519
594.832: 7.785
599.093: 7.705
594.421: 8.817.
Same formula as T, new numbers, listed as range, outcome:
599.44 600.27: 9.751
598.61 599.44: 8.659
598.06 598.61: 8.425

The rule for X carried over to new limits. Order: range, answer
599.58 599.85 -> 5.99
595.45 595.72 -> 8.59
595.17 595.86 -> 7.9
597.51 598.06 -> 8.91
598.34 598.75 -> 7.96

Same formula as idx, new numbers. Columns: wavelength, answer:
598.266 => 8.425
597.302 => 9.839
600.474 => 9.73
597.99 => 9.787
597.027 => 7.215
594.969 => 6.747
